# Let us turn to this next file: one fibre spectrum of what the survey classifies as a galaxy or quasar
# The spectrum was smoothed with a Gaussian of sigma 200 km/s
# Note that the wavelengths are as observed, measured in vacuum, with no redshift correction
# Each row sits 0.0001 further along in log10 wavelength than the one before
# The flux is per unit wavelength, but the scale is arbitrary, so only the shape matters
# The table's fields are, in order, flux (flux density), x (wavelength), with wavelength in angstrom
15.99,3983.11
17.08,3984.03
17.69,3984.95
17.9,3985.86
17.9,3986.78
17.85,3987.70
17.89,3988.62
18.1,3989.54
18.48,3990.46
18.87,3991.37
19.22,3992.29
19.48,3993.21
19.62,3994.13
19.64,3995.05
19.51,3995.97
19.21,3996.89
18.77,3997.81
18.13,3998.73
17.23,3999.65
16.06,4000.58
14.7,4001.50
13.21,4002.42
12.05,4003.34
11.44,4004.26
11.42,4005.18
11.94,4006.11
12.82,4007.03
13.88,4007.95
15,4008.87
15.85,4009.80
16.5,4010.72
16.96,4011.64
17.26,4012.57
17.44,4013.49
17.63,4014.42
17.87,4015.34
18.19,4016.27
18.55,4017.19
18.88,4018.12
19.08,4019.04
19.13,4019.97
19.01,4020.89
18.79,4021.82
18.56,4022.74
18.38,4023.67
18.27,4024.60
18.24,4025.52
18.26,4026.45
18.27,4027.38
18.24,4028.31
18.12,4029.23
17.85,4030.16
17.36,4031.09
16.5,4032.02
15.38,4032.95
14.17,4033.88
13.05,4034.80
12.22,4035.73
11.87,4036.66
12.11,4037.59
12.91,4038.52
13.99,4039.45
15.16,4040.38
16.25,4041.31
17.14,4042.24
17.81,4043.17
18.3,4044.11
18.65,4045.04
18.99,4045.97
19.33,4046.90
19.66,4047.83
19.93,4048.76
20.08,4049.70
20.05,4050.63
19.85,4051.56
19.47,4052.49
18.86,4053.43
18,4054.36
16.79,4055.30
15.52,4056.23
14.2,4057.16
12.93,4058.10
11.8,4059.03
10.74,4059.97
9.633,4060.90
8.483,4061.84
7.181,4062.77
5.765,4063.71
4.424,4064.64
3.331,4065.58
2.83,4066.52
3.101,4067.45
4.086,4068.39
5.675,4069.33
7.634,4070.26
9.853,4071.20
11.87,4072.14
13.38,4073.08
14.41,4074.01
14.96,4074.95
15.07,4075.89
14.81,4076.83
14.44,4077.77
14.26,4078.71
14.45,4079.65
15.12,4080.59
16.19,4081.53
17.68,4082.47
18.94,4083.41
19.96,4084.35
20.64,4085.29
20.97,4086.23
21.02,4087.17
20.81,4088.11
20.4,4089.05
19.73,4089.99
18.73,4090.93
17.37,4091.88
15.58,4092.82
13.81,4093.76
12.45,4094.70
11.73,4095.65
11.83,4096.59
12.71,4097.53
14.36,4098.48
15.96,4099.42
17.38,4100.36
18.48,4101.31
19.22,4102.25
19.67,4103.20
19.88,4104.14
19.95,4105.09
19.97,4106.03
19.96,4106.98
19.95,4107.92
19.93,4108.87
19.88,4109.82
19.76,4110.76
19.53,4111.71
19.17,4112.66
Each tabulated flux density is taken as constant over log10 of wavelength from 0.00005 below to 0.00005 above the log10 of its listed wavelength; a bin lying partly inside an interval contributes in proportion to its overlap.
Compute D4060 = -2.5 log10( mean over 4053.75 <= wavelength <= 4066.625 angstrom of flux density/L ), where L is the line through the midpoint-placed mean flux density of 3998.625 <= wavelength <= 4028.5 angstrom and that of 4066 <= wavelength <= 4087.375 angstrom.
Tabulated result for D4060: 0.346 mag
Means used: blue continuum 16.5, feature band 10.4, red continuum 13.4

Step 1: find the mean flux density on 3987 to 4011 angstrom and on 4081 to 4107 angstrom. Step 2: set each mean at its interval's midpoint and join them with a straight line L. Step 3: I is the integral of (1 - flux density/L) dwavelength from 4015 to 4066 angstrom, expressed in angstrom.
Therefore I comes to 3.3 angstrom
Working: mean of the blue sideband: 16.4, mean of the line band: 15.8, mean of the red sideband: 17.6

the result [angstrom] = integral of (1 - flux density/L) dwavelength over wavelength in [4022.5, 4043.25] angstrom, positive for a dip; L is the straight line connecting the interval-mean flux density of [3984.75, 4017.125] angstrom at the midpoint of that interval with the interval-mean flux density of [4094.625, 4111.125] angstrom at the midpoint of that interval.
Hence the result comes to 1.16 angstrom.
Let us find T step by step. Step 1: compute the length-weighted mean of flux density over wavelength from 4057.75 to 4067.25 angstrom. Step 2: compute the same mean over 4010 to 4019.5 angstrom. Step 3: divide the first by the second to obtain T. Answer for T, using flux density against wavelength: 0.4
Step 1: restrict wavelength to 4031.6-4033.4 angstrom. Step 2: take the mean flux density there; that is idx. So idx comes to 15.9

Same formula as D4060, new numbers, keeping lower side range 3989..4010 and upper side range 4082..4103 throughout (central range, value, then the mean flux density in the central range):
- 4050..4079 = 0.40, 11.8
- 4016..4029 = -0.13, 18.6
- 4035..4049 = 0.04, 16.2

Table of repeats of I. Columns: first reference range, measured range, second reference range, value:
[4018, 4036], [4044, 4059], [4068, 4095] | -1.32 angstrom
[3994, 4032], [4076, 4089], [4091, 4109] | -0.61 angstrom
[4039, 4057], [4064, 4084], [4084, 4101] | 7.00 angstrom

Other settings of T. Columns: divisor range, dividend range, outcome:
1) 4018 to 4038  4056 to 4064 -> 0.63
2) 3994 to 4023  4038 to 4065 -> 0.92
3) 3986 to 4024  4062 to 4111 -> 0.87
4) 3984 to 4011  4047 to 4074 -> 0.73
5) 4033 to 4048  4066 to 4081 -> 0.70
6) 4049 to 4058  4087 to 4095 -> 0.99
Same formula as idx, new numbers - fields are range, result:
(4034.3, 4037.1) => 12.4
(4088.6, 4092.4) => 19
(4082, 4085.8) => 19.3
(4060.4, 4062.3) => 9.09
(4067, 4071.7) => 6.11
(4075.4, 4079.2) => 14.6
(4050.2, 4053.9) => 19.6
